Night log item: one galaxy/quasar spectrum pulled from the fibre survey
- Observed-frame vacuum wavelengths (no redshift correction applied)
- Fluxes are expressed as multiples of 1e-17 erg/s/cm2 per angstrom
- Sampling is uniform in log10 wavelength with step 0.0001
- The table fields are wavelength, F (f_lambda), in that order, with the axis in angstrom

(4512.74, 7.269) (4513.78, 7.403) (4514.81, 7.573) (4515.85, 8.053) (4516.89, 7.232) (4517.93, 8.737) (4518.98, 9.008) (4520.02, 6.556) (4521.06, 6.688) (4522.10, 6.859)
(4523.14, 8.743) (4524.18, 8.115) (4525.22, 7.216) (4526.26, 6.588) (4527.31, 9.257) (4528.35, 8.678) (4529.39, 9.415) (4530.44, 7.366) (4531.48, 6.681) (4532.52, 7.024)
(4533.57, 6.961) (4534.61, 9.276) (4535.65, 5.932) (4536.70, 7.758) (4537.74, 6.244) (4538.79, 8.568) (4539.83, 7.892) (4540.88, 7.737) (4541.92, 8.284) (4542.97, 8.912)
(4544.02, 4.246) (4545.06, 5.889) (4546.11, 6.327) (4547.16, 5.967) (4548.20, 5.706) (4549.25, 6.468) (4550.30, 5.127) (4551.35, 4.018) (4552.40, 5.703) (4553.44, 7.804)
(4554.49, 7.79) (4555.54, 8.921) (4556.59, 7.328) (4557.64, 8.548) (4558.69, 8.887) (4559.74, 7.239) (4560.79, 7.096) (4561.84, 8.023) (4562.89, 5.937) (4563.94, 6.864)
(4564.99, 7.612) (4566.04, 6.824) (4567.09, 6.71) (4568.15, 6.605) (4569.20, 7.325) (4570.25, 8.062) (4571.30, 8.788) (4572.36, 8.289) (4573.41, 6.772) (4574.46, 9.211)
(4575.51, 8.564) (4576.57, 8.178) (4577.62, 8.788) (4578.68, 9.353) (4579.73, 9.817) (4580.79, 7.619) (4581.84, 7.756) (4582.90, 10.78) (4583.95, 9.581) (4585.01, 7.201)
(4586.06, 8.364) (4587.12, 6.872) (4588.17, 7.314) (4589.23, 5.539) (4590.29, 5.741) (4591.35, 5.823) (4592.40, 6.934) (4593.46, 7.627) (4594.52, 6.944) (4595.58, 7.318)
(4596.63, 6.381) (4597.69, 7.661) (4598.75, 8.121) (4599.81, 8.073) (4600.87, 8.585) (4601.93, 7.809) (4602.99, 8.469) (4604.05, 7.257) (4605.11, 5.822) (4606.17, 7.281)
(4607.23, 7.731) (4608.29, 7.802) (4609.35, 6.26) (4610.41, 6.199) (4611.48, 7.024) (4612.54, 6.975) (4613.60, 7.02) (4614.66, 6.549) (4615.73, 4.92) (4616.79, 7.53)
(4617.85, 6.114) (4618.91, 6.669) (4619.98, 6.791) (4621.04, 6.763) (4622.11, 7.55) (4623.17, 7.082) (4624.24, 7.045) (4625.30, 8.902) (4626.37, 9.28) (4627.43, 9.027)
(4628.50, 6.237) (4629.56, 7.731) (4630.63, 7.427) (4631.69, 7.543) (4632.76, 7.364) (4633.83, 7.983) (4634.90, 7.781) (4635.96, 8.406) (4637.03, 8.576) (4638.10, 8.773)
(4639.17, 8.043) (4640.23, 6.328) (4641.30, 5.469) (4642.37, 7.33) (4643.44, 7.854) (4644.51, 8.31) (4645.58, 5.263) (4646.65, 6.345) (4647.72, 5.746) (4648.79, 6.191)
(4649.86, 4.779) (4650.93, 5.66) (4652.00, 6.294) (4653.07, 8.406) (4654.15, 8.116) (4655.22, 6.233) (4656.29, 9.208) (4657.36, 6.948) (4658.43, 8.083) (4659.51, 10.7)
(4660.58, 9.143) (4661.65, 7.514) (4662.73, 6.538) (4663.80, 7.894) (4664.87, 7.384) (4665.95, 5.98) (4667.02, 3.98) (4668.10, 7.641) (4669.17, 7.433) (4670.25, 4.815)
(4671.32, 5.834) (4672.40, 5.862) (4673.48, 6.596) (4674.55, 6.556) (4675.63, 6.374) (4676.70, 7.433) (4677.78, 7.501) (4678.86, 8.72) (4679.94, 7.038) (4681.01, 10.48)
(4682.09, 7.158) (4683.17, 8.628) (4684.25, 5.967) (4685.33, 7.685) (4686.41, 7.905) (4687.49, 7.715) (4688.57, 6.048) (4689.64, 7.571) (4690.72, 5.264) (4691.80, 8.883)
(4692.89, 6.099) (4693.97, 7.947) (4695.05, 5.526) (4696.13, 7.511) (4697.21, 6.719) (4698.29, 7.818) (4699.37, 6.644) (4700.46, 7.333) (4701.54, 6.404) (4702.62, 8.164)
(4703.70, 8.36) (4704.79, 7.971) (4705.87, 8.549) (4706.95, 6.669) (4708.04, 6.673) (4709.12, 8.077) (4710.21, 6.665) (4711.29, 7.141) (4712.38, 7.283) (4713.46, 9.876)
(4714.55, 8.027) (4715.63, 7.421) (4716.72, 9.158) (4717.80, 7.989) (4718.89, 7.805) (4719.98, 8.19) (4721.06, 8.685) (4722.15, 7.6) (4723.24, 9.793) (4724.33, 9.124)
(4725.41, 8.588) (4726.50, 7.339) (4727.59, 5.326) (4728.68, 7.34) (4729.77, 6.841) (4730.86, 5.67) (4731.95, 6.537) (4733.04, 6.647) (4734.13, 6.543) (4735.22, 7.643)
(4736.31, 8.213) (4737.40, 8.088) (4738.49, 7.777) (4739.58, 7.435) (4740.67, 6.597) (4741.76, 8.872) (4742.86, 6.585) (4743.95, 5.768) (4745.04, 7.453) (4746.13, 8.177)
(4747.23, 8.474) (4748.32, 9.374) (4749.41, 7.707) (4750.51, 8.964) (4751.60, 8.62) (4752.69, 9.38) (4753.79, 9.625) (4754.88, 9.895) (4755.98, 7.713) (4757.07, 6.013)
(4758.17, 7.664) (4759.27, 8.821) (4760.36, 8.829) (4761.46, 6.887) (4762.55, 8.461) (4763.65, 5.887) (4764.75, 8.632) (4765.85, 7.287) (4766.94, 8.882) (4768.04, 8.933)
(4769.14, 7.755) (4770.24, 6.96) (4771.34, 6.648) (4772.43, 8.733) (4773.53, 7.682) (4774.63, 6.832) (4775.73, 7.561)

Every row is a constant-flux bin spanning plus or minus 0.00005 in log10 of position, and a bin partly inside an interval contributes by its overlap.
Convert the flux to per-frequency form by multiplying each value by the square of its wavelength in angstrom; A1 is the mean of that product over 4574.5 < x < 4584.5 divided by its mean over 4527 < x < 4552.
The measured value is 1.3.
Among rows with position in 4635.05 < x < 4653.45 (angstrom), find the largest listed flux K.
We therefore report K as 8.773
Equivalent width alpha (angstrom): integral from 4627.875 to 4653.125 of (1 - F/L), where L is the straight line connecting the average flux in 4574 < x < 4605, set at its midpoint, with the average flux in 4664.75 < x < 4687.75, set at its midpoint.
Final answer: 1.0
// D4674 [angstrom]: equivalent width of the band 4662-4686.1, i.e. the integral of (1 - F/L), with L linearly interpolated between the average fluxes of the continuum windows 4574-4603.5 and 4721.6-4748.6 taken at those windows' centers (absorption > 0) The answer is 2.1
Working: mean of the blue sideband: 7.87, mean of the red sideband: 7.49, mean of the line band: 6.99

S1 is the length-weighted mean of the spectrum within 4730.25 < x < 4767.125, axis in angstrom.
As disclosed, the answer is 7.79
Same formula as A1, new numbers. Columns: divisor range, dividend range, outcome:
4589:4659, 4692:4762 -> 1.12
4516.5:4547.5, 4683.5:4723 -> 1.08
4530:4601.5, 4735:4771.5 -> 1.16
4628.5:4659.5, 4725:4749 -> 1.05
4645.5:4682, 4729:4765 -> 1.14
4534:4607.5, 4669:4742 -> 1.06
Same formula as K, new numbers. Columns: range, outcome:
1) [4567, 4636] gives 10.78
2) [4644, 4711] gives 10.7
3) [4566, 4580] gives 9.817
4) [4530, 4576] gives 9.276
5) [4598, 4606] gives 8.585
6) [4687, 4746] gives 9.876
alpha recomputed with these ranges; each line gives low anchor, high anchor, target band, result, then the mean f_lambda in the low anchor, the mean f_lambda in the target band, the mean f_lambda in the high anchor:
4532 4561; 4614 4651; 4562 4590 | -3.0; 7.06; 7.86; 7.14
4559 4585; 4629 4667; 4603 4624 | 2.1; 7.98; 6.85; 7.31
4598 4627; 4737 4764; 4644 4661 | 0.6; 7.25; 7.2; 7.98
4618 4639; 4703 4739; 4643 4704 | 4.6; 7.71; 7.12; 7.69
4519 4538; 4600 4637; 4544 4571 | 2.3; 7.58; 6.88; 7.35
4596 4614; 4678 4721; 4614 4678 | 2.6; 7.33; 7.13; 7.58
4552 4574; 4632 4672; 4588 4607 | 0.5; 7.5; 7.15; 7.14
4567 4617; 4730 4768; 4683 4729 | 1.0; 7.53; 7.56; 7.81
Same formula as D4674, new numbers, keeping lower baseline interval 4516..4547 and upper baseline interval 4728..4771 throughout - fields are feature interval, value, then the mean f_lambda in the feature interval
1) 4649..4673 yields 2.03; 7.01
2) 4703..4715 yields -0.07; 7.75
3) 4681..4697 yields 0.92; 7.24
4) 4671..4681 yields 0.76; 7.09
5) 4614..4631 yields 0.87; 7.22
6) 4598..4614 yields 0.47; 7.37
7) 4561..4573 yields 0.31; 7.35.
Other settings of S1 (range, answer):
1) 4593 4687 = 7.25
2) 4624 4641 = 7.89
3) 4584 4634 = 7.22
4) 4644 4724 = 7.33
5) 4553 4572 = 7.58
